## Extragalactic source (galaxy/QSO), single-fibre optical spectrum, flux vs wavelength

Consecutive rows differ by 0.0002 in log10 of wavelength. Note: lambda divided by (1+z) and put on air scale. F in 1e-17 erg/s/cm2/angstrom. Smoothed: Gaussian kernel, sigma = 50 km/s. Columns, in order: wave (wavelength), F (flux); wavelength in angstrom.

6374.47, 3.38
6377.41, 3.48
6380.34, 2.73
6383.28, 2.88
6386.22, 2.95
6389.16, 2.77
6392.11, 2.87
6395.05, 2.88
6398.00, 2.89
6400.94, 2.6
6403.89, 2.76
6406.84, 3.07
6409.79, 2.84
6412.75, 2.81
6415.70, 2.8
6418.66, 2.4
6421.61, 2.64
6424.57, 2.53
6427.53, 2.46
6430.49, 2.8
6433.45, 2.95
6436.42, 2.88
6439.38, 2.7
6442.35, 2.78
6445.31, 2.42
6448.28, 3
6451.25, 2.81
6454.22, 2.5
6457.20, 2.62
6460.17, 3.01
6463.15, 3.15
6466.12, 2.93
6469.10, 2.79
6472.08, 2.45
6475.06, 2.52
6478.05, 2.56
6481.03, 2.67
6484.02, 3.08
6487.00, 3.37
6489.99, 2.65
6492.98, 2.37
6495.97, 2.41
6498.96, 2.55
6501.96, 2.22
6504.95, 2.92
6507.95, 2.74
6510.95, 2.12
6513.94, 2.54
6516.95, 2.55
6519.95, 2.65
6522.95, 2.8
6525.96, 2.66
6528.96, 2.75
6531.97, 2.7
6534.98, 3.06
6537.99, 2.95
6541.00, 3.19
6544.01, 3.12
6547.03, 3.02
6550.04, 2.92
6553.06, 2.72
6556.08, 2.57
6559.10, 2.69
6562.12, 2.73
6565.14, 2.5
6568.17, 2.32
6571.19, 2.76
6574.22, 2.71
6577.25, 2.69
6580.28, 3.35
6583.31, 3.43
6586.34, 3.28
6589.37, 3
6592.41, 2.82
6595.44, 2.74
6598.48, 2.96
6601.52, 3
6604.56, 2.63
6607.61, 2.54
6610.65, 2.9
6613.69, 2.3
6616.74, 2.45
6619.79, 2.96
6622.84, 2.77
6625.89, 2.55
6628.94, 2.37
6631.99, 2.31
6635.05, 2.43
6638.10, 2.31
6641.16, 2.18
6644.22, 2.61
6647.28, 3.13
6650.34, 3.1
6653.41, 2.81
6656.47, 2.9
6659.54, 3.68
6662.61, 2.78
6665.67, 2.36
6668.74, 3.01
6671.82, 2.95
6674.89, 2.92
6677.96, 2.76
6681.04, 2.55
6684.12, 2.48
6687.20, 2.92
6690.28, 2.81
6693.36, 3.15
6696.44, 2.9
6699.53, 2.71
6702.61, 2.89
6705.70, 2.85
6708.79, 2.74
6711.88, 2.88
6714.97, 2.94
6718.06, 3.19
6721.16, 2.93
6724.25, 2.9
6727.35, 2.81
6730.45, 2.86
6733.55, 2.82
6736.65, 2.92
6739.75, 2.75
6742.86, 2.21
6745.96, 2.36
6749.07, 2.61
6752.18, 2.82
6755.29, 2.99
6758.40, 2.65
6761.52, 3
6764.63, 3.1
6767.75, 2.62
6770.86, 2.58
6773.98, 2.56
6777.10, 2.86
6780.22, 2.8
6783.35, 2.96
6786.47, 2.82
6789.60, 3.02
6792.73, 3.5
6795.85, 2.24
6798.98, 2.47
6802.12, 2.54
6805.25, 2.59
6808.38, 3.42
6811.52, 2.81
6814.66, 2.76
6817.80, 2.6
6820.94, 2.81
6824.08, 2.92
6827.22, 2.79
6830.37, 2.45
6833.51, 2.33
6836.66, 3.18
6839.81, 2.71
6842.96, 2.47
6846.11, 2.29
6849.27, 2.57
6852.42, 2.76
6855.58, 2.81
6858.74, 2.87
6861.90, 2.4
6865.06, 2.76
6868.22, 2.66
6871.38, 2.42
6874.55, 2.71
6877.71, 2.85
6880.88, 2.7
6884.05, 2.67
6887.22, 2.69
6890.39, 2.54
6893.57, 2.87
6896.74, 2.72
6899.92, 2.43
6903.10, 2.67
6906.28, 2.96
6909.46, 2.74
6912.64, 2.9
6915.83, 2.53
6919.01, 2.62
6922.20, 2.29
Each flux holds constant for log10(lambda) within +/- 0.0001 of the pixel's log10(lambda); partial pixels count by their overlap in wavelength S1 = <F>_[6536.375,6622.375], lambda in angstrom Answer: 2.83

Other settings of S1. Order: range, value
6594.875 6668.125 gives 2.7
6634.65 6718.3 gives 2.82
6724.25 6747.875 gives 2.69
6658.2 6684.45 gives 2.84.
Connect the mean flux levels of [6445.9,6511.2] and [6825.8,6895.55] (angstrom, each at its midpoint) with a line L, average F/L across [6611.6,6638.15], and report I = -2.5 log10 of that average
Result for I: 0.07 mag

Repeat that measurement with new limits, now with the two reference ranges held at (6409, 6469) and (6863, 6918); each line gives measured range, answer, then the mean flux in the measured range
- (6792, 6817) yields -0.023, 2.76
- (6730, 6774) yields -0.006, 2.73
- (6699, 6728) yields -0.069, 2.89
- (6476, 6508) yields 0.026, 2.68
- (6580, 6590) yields -0.198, 3.28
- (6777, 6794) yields -0.110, 2.99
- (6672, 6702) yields -0.036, 2.81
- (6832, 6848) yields 0.043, 2.6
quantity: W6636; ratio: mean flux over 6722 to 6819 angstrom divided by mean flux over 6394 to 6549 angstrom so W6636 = 1.01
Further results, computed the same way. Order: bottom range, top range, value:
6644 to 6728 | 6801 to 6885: 0.94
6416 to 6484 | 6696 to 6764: 1.03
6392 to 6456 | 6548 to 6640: 0.99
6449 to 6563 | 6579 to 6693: 1.02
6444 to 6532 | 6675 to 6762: 1.04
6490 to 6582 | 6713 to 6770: 1.03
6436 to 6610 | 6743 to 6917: 0.98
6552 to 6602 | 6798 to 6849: 0.95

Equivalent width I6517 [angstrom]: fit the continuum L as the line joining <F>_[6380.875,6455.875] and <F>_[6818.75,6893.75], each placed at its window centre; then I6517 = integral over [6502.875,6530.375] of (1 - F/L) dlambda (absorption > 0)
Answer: 1.1 angstrom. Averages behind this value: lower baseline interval 2.76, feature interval 2.63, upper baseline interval 2.67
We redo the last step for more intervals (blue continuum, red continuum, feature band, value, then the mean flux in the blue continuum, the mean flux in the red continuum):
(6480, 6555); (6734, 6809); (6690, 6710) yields -0.82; 2.75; 2.76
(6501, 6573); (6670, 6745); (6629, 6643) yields 2.31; 2.72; 2.82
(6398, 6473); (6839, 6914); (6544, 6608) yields -2.63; 2.75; 2.67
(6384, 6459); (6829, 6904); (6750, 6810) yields -3.33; 2.75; 2.65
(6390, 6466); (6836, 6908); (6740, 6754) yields 0.88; 2.77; 2.68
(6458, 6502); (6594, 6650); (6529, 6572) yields -1.96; 2.73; 2.63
